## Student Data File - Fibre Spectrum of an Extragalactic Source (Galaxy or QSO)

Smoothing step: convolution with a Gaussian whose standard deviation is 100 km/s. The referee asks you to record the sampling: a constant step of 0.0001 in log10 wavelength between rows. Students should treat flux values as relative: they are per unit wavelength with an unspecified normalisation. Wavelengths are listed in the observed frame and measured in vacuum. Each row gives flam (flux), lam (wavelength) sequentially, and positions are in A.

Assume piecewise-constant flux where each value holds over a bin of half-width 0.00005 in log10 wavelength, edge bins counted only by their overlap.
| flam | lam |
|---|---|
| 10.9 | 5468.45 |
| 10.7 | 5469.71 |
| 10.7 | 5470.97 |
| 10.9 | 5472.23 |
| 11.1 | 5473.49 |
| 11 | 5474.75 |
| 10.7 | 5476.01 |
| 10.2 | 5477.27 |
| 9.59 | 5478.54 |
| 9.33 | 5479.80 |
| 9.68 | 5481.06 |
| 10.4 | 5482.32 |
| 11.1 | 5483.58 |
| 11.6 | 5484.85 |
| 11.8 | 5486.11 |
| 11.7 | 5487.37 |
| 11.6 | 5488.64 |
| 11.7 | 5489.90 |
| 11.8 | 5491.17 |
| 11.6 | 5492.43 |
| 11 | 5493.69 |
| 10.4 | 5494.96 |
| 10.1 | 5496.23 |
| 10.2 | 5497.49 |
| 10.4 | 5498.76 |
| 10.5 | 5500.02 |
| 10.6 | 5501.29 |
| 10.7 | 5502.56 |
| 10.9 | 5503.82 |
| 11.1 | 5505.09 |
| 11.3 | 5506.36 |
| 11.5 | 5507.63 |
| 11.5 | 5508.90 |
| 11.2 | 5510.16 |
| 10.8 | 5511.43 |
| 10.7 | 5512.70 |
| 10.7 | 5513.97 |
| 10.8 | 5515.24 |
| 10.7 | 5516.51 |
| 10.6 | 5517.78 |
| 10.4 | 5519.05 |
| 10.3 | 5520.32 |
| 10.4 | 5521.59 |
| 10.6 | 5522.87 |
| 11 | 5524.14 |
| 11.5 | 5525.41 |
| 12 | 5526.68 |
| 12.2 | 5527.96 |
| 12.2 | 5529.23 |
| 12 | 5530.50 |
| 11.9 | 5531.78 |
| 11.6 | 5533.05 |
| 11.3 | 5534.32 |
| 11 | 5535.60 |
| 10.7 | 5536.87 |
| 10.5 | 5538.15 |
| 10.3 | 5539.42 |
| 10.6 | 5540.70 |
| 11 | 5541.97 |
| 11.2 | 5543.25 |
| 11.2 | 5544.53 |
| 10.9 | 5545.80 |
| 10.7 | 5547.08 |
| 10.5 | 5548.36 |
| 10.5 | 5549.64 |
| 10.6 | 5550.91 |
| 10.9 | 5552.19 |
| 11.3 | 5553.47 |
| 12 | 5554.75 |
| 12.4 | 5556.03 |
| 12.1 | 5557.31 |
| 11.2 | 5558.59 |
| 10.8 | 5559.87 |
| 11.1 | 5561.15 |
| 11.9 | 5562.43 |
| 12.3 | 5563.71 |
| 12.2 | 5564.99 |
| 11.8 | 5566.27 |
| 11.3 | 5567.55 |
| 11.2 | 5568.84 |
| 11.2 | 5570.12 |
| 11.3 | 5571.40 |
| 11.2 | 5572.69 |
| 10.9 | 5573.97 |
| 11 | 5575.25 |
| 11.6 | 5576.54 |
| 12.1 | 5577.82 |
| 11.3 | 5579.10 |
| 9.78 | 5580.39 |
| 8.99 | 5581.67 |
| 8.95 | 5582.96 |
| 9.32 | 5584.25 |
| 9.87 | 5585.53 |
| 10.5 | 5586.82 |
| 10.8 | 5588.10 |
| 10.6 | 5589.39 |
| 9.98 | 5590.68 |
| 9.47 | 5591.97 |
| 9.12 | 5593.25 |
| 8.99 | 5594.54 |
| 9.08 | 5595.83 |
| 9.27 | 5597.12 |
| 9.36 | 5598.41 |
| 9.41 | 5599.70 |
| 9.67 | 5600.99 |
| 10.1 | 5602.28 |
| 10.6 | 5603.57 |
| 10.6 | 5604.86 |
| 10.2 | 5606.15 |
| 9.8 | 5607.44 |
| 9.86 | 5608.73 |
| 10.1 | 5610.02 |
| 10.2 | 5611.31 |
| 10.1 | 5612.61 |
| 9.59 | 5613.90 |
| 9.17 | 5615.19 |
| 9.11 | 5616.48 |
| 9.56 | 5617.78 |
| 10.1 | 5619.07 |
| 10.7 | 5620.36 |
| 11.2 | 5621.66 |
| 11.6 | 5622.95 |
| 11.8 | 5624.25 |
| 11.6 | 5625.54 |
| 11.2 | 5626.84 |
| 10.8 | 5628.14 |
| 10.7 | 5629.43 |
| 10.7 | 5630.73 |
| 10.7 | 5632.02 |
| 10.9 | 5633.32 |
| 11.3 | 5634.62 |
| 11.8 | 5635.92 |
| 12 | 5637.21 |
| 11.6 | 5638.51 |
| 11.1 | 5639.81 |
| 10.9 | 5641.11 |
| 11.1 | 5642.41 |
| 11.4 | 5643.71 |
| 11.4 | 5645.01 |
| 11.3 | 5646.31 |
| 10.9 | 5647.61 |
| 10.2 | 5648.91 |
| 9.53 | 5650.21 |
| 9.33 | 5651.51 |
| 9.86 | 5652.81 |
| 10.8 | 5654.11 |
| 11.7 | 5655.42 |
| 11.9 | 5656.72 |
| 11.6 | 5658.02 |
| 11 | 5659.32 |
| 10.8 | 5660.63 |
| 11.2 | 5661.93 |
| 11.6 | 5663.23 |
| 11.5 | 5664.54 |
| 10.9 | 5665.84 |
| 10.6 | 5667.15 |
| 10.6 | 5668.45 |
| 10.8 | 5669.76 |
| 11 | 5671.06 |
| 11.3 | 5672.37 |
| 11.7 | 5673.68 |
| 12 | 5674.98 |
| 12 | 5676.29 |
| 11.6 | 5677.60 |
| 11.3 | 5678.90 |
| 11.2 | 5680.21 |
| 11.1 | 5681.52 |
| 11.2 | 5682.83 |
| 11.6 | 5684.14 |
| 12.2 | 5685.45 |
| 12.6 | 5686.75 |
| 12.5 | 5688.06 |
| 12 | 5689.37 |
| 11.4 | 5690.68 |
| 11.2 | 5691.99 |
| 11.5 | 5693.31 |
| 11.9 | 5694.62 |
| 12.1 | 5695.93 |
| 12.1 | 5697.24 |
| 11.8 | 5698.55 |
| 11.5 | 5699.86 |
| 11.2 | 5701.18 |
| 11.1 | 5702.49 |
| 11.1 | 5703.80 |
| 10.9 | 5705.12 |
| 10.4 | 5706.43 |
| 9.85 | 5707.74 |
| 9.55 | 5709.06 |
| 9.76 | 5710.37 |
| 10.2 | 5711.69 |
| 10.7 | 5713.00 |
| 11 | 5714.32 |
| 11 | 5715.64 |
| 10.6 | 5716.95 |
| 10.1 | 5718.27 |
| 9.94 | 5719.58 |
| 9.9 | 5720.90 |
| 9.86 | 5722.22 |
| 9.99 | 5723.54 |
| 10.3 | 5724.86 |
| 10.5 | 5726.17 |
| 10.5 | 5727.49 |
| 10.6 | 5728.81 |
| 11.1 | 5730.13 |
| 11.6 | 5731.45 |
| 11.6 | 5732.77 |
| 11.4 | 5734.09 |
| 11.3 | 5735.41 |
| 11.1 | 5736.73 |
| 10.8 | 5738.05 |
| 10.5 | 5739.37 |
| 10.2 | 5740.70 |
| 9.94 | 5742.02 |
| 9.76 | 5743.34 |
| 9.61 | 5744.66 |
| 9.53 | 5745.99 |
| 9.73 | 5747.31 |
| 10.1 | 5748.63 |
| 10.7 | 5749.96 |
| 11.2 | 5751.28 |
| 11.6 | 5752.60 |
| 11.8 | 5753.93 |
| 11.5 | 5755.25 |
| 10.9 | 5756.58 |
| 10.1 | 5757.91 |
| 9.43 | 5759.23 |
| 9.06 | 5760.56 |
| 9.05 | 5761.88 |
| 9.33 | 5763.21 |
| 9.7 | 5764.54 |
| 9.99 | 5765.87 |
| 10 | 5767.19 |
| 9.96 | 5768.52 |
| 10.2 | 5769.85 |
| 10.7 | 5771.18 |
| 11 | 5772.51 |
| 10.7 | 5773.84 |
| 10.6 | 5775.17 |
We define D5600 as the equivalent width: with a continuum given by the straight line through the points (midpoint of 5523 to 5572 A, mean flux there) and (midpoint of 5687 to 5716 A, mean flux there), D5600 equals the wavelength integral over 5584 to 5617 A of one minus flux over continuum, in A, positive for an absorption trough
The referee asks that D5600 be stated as 4.2 A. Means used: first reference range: 11.3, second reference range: 11.1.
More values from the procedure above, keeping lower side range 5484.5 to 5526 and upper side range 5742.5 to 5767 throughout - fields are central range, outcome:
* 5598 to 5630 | 1.0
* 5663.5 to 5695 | -3.3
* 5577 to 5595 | 1.2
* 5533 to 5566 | -1.1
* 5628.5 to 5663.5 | -1.6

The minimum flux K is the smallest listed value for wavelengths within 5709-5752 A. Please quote 9.53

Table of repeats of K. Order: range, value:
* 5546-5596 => 8.95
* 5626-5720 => 9.33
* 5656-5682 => 10.6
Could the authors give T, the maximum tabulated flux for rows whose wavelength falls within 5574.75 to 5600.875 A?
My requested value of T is 12.1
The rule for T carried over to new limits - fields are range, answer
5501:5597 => 12.4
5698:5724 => 11.8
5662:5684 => 12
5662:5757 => 12.6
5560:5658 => 12.3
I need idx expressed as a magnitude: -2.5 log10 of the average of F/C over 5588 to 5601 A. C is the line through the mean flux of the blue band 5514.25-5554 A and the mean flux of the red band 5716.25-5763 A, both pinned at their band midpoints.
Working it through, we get 0.137 mag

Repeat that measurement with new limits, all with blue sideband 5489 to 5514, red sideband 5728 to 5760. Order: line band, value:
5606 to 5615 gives 0.09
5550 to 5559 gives -0.06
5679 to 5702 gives -0.09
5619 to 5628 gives -0.04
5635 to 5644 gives -0.06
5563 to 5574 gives -0.06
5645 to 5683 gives -0.03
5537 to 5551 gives 0.02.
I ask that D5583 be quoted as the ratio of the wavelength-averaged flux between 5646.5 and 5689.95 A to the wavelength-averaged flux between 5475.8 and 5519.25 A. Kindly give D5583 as 1.04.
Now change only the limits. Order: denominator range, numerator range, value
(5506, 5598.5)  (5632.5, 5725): 1.02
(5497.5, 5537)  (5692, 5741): 0.98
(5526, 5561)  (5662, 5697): 1.02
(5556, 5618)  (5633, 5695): 1.08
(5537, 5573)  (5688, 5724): 0.97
